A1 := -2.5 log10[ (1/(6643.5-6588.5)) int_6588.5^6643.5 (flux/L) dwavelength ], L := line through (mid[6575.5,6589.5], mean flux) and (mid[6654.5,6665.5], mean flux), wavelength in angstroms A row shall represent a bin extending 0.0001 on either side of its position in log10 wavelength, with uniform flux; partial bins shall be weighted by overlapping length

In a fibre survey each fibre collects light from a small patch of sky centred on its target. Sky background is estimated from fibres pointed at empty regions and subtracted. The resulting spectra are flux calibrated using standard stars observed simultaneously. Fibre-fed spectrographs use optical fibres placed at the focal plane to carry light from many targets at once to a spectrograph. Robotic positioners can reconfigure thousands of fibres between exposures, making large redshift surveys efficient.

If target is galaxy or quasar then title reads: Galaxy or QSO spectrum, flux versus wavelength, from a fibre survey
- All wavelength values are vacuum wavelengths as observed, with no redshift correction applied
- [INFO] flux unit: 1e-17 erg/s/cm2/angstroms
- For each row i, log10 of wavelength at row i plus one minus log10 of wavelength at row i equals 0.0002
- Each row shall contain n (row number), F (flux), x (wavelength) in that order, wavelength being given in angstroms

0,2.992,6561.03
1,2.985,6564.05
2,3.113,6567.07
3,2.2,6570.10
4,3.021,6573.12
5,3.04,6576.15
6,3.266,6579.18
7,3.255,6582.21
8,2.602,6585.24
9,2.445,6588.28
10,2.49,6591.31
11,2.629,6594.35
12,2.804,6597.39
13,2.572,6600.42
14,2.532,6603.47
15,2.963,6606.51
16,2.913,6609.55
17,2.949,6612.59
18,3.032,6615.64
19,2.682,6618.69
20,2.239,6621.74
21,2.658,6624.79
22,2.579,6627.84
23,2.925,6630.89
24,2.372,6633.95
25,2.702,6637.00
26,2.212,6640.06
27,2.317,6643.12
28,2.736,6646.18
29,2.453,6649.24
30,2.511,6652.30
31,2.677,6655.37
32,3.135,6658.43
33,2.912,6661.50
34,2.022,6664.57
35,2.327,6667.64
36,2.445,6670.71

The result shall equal 0.08 mag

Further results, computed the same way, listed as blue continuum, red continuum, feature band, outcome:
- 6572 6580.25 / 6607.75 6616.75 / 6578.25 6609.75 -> 0.105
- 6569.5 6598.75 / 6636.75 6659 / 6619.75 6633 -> 0.019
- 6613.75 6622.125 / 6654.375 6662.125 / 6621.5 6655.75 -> 0.115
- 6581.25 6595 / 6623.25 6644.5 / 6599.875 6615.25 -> -0.083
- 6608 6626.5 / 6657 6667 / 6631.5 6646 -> 0.099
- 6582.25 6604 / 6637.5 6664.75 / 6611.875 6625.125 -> -0.037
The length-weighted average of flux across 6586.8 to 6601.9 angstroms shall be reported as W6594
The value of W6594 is 2.59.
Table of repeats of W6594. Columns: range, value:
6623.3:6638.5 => 2.65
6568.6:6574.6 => 2.61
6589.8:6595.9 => 2.56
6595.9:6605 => 2.64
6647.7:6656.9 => 2.55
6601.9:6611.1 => 2.8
